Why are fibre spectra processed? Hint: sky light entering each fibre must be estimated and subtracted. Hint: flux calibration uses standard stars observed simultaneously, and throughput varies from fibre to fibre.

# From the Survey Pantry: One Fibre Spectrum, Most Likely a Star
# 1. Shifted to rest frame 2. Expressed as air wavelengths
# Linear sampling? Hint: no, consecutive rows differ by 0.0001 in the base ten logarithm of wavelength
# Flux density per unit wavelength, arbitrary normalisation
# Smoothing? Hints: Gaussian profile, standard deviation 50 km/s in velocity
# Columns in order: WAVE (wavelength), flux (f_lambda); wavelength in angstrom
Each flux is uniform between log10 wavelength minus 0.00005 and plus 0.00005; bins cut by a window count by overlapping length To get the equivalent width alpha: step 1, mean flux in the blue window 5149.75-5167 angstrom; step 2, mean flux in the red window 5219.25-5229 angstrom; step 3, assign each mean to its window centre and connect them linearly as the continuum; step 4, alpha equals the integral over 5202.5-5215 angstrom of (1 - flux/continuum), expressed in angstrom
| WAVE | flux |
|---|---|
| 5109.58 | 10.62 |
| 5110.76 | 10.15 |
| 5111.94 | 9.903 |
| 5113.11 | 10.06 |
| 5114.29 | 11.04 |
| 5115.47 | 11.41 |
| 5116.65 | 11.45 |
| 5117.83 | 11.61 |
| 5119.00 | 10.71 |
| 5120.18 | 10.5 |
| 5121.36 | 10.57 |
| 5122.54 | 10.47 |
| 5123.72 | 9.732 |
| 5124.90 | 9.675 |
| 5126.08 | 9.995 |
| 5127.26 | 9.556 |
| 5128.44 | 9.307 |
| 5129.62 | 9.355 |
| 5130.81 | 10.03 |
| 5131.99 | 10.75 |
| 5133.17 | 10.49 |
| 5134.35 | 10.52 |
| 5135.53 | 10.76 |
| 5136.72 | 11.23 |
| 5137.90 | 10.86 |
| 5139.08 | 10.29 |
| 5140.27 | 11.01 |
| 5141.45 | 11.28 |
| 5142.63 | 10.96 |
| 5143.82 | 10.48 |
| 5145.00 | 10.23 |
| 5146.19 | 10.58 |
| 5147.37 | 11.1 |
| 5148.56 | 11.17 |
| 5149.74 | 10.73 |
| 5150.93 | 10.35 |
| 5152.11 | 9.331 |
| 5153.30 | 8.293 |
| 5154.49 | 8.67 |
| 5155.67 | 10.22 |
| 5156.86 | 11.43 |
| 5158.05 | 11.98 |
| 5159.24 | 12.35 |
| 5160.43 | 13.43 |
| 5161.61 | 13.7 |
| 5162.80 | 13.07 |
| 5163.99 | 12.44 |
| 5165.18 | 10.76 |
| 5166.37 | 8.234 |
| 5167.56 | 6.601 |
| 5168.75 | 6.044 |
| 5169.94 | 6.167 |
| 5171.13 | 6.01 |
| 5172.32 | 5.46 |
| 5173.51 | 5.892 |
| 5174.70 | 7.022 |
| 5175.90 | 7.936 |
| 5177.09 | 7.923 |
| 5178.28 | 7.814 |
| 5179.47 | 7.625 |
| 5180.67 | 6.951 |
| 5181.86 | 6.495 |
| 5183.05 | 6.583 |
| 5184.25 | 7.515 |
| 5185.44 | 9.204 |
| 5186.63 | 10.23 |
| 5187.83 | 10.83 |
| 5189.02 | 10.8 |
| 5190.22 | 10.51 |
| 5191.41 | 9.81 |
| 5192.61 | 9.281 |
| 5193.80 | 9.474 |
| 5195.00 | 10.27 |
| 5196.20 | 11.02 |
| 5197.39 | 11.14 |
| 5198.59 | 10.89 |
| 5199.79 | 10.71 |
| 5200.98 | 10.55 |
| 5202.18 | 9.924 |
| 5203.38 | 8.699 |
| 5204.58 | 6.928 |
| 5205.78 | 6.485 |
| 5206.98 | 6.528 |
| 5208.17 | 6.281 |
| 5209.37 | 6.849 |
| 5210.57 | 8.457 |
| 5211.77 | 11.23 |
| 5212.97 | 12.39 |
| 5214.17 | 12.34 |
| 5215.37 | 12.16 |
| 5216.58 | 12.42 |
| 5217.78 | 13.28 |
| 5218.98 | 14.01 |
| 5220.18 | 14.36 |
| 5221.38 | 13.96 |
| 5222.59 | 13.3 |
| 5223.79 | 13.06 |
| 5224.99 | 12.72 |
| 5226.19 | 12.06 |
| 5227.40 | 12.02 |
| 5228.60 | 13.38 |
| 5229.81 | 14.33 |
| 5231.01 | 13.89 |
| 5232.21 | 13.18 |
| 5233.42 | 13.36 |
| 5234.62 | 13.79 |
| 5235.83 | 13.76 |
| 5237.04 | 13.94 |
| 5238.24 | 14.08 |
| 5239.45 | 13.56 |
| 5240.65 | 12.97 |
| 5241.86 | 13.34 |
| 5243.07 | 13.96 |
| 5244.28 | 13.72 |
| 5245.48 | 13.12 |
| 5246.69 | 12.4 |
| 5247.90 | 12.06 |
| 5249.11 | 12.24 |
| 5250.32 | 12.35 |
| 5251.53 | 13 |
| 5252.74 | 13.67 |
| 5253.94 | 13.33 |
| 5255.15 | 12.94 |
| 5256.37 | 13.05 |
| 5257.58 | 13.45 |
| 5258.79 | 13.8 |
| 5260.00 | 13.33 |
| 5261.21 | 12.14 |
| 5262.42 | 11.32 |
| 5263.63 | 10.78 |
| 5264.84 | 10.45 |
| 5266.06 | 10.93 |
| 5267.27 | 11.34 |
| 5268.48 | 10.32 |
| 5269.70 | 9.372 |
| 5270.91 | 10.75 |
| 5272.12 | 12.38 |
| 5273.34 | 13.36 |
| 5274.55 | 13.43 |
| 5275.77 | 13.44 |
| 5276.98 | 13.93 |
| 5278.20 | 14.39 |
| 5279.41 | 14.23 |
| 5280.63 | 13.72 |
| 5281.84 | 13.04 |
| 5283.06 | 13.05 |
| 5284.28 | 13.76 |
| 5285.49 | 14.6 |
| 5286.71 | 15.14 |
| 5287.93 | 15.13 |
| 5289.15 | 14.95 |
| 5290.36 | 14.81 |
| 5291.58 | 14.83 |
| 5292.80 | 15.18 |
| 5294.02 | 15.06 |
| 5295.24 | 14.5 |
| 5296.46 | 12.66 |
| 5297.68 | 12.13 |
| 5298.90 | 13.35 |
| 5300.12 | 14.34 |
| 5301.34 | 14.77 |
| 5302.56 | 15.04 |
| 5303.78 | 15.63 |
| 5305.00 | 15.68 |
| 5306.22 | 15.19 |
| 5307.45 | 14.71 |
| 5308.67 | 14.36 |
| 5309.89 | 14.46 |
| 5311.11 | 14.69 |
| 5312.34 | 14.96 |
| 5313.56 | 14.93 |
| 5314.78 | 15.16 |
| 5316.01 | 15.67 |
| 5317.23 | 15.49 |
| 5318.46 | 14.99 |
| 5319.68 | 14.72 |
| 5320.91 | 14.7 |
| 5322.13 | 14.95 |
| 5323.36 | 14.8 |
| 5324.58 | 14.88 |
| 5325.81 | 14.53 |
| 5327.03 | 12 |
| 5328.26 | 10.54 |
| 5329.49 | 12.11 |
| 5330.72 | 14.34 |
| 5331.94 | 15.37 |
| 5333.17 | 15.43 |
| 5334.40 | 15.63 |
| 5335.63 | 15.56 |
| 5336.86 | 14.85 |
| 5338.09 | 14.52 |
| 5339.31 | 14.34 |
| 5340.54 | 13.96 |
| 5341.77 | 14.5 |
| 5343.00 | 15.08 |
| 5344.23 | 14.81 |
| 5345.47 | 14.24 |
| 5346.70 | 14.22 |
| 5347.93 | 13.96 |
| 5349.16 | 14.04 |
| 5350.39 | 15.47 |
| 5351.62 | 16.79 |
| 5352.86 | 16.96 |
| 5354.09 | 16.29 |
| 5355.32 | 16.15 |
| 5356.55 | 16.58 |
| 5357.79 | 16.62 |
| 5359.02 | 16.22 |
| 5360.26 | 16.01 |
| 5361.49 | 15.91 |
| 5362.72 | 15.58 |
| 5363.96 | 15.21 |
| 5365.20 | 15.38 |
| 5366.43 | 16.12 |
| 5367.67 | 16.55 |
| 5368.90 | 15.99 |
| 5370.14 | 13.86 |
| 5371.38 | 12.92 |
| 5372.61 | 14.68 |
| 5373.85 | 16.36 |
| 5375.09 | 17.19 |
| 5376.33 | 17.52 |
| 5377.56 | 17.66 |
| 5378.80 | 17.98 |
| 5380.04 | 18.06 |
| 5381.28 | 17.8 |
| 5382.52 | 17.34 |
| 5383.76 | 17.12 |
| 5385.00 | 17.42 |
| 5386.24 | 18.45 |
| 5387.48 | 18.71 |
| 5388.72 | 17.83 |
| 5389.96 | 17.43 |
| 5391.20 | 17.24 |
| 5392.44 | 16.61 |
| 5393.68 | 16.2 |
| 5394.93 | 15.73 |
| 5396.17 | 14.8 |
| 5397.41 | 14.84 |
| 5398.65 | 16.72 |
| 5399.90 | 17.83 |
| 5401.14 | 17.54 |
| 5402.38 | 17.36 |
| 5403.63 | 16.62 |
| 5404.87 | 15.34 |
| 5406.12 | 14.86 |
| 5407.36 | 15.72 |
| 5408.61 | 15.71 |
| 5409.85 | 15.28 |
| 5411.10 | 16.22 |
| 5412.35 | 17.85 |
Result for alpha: 3.90 angstrom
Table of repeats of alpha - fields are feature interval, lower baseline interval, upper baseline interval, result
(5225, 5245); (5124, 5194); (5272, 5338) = -2.2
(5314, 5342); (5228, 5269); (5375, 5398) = 1.6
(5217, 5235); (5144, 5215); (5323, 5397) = -3.9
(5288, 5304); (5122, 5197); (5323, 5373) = -1.1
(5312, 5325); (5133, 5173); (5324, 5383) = -0.5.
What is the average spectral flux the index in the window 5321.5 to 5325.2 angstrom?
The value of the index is 14.9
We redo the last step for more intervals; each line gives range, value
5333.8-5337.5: 15.3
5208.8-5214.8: 10.3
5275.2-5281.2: 13.9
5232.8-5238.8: 13.8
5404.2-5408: 15.3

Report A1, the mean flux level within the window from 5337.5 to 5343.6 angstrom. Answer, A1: 14.5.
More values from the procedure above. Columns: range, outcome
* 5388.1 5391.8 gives 17.5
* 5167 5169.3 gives 6.32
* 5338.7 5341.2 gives 14.2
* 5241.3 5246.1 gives 13.5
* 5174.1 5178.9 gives 7.67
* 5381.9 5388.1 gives 17.8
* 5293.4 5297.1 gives 14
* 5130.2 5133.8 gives 10.4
